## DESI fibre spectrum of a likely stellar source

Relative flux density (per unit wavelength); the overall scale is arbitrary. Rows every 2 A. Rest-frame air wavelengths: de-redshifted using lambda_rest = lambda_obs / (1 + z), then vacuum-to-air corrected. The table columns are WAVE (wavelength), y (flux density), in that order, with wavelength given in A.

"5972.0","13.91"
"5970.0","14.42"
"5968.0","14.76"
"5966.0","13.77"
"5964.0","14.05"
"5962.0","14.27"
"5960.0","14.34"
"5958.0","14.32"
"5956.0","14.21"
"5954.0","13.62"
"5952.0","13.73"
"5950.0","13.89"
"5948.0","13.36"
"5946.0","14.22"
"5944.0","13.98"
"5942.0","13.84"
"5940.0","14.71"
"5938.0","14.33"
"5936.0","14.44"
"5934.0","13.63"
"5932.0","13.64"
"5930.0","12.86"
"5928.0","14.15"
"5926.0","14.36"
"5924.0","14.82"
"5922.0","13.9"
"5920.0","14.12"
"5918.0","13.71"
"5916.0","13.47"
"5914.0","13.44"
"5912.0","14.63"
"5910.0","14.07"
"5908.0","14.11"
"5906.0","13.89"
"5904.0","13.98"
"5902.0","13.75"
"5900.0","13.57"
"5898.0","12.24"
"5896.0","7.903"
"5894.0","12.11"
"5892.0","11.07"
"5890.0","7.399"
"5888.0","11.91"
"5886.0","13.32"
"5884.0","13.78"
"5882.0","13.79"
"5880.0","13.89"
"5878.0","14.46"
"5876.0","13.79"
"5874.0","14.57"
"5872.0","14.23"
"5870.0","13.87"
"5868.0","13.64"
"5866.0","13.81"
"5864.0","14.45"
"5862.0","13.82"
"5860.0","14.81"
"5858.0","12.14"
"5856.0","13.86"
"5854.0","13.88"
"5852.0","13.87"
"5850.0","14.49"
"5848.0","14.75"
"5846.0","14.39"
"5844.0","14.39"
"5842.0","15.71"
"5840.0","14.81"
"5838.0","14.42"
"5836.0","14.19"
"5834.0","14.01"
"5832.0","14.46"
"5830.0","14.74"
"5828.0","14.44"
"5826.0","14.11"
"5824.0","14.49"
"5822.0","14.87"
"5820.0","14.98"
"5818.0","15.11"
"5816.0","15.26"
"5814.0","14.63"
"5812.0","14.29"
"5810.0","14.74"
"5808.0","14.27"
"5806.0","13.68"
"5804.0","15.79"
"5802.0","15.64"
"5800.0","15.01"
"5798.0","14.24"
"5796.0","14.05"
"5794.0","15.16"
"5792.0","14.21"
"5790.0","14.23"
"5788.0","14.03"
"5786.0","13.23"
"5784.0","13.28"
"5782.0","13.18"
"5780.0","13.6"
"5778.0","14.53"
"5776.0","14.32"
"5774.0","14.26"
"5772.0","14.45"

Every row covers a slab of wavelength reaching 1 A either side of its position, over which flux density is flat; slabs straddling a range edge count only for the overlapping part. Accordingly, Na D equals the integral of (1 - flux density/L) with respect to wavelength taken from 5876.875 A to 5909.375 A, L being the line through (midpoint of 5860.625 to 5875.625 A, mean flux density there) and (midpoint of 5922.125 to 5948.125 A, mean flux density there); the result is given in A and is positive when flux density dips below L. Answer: 3.38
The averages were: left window 14.1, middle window 12.6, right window 14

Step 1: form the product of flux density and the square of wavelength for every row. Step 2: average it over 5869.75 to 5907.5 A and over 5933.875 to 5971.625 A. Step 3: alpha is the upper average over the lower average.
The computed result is 1.13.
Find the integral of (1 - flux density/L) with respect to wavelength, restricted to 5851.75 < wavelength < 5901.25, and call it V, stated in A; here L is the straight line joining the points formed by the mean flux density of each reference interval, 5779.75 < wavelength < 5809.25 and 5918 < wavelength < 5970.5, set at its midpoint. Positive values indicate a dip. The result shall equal 3.9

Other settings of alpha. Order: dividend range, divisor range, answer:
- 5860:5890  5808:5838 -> 0.95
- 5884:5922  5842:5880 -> 0.92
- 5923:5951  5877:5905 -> 1.15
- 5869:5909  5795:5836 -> 0.90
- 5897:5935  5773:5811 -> 1.01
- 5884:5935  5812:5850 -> 0.92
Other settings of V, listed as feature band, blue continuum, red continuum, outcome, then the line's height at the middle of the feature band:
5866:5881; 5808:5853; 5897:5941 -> 0.2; 14.3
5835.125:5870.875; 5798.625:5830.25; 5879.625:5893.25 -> -2.3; 13.3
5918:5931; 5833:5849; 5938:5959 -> 0.1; 14.1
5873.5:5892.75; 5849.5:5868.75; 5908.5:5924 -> 1.6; 13.9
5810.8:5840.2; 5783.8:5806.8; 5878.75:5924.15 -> -1.2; 14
